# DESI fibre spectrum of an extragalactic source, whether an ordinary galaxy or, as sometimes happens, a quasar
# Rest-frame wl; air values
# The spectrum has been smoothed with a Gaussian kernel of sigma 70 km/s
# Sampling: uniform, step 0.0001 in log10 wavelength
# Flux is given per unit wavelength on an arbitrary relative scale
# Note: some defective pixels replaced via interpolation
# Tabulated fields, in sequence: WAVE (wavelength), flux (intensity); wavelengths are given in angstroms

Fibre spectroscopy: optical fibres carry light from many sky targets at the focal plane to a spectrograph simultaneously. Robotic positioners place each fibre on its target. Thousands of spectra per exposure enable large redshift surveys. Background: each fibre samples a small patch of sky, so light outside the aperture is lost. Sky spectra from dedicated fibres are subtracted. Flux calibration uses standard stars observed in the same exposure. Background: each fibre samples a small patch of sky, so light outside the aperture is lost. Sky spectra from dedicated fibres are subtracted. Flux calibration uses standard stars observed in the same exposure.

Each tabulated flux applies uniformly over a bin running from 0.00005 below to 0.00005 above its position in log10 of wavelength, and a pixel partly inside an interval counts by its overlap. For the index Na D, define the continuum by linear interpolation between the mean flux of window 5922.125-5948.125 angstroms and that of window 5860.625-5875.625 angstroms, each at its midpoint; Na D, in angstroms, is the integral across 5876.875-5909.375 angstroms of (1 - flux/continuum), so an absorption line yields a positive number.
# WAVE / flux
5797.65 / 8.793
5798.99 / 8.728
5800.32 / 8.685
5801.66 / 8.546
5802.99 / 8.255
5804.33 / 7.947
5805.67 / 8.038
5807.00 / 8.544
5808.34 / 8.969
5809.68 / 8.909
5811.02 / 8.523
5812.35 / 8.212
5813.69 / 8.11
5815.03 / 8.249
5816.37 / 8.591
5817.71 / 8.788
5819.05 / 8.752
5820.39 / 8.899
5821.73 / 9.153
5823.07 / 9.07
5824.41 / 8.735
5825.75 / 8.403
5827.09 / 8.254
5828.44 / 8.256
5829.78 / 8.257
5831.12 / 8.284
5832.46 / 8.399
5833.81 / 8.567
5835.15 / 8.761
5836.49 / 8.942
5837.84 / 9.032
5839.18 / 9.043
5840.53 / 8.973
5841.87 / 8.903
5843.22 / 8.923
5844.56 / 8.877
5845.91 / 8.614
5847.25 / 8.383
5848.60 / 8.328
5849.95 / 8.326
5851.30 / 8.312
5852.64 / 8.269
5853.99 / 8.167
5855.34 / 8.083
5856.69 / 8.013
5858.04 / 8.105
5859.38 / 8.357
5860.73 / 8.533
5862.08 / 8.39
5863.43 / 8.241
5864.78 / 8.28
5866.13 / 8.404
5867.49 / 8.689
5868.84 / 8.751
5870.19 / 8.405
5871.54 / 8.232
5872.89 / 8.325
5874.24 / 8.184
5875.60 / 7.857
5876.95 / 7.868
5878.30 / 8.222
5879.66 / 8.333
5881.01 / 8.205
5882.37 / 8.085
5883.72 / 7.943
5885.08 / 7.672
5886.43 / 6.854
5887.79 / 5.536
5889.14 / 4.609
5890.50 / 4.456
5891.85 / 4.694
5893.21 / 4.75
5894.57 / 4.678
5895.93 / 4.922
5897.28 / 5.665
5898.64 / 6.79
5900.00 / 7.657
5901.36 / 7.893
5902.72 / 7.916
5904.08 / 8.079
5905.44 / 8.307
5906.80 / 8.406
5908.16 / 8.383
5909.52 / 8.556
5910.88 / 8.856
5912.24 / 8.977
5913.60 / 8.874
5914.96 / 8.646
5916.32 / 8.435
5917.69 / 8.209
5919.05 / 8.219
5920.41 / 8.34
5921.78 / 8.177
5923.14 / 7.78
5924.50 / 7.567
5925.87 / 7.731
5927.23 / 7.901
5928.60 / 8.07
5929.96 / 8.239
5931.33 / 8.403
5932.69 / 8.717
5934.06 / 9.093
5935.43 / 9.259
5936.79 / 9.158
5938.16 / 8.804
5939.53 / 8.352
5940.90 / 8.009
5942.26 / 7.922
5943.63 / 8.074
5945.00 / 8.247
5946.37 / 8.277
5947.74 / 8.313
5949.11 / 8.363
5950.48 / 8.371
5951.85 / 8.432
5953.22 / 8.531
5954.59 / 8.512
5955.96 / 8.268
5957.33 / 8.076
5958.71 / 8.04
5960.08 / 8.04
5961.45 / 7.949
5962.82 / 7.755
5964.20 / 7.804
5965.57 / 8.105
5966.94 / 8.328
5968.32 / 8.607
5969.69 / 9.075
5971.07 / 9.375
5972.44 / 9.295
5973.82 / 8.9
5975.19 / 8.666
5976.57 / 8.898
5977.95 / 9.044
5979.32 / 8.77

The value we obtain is 5.5 angstroms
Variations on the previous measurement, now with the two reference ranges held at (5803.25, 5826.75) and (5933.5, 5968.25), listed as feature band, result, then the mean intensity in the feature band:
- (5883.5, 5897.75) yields 4.89 angstroms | 5.54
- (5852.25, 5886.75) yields 1.18 angstroms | 8.18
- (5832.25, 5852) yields -0.41 angstroms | 8.7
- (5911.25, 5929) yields 0.30 angstroms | 8.24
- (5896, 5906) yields 1.32 angstroms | 7.31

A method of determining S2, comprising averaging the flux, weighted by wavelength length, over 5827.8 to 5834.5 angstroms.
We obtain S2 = 8.36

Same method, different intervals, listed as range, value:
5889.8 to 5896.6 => 4.7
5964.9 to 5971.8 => 8.71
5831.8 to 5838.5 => 8.73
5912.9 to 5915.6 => 8.77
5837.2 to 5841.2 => 9.02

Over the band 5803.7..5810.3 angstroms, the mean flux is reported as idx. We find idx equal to 8.48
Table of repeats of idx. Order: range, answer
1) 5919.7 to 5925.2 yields 7.96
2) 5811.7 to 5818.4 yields 8.39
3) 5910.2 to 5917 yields 8.77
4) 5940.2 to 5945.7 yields 8.07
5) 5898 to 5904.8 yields 7.67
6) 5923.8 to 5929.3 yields 7.82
